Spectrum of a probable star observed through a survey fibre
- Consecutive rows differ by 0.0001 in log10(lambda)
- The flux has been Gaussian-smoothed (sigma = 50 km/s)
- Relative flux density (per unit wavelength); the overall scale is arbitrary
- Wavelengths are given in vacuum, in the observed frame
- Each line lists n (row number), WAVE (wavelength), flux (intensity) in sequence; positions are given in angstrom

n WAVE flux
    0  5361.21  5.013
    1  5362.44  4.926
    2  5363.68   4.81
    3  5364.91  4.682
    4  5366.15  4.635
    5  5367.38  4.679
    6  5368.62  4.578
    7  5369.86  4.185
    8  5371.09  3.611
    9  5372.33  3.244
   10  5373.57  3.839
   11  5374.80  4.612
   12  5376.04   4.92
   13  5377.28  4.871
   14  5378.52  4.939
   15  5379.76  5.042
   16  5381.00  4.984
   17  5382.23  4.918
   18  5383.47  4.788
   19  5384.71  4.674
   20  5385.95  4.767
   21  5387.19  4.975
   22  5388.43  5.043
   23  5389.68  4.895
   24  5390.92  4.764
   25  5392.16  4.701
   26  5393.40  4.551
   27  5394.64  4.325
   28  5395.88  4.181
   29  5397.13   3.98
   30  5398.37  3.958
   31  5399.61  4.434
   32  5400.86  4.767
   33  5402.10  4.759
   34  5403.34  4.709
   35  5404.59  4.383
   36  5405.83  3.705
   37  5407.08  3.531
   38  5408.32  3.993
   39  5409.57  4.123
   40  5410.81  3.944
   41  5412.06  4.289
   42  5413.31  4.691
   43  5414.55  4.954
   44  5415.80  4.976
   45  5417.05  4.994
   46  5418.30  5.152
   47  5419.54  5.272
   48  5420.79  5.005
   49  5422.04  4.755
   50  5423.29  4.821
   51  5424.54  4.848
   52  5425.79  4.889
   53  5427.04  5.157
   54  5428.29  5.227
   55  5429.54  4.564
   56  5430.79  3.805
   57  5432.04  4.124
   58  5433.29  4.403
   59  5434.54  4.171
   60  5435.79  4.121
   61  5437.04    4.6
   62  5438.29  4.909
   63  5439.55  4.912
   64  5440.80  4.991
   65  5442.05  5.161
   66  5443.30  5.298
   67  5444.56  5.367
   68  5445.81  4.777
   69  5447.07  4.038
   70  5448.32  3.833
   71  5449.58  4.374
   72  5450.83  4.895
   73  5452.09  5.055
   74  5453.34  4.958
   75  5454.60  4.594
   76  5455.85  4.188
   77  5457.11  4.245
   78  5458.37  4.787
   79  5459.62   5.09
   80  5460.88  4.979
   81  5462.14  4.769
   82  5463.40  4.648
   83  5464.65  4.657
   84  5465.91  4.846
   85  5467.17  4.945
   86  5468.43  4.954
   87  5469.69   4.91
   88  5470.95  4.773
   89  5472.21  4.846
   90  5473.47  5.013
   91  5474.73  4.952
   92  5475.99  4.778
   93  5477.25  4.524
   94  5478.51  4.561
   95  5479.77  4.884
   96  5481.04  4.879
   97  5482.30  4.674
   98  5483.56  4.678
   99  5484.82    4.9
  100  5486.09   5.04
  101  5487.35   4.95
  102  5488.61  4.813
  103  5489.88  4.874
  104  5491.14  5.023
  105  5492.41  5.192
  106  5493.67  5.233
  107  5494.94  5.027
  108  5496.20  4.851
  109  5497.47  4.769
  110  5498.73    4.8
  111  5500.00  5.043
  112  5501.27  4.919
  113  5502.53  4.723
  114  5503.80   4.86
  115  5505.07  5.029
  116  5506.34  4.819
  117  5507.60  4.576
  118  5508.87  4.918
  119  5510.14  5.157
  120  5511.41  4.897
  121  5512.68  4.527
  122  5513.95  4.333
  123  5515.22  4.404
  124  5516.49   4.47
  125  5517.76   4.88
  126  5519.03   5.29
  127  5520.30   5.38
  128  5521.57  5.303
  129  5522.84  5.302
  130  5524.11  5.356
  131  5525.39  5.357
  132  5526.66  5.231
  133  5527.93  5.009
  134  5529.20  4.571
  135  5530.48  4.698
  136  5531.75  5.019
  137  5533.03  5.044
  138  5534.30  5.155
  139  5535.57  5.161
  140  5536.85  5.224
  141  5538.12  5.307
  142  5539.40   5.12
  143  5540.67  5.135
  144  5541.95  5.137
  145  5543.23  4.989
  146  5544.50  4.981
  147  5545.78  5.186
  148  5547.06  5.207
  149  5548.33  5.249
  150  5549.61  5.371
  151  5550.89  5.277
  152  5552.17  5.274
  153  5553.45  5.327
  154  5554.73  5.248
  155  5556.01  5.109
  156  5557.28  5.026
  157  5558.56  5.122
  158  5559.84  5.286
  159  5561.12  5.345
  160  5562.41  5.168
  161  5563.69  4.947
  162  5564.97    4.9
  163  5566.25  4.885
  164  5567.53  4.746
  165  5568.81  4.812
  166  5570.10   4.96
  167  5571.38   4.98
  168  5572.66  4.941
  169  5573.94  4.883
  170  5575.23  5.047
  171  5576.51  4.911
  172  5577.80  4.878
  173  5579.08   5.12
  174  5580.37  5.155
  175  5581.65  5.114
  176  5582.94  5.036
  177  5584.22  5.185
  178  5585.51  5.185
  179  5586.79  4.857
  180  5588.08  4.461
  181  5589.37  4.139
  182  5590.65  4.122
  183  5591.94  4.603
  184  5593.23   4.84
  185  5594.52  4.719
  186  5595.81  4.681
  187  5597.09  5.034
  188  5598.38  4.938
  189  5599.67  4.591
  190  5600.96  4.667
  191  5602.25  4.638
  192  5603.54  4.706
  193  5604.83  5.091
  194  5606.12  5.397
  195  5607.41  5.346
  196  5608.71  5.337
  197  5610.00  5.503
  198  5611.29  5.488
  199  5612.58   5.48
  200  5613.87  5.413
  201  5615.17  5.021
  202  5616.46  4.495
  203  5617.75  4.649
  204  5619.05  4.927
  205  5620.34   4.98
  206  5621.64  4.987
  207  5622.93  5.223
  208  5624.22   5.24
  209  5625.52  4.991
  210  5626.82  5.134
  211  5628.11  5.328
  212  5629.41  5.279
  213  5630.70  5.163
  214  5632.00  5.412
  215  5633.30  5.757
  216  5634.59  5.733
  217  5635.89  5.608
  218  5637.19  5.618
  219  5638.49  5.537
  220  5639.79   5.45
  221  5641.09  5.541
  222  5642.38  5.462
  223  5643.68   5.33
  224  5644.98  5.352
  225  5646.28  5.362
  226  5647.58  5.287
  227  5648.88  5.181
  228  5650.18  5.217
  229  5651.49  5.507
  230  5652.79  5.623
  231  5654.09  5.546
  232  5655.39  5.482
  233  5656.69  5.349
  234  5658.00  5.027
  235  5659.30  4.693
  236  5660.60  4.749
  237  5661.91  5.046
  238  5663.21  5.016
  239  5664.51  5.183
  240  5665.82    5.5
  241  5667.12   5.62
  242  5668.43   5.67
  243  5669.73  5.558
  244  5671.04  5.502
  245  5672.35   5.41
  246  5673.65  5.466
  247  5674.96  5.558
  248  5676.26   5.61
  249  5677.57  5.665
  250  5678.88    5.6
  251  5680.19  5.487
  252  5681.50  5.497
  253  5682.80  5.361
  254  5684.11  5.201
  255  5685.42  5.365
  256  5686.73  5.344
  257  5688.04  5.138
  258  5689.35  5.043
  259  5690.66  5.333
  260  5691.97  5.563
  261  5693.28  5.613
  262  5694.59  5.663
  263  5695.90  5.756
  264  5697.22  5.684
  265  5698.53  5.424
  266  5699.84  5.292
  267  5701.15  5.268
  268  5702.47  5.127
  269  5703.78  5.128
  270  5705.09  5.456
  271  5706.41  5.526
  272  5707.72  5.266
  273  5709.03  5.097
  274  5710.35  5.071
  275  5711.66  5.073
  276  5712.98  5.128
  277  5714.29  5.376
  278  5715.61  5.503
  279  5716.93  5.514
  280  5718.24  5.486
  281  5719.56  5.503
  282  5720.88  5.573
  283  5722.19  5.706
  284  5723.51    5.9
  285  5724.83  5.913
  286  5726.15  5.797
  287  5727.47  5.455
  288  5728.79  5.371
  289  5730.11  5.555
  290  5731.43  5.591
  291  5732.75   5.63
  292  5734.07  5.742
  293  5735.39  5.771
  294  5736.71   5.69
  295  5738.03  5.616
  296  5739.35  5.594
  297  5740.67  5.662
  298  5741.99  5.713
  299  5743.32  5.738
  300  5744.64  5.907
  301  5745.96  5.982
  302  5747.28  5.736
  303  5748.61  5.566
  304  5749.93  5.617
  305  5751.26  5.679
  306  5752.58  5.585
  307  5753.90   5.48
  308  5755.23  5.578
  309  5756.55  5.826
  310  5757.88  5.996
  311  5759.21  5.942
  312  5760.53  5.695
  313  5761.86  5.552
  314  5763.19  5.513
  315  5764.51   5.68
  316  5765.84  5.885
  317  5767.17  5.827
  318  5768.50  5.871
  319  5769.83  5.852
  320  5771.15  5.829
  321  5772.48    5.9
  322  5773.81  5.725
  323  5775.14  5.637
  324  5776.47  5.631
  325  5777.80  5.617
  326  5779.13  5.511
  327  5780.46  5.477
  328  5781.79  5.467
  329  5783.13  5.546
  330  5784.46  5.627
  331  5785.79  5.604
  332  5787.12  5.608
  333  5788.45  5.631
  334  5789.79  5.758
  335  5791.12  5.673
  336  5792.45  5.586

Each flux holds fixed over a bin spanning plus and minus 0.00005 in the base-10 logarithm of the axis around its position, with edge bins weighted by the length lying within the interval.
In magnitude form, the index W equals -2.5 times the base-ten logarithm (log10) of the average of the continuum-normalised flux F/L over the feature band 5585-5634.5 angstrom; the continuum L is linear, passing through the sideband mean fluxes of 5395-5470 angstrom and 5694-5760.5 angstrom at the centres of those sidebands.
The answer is 0.04 mag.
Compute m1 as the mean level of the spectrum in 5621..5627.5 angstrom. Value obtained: 5.12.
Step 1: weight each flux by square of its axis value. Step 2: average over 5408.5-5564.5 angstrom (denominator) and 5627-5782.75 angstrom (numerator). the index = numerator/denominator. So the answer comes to 1.2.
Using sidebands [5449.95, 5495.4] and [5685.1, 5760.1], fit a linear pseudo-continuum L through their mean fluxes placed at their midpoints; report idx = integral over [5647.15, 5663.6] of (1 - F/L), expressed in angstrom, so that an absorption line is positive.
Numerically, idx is 0.42 angstrom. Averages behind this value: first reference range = 4.83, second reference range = 5.54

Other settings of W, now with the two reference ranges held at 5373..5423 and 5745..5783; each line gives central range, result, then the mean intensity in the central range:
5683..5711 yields 0.03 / 5.35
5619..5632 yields 0.03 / 5.15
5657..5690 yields 0.02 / 5.33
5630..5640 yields -0.04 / 5.54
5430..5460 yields 0.03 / 4.61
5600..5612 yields 0.02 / 5.12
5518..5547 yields -0.03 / 5.13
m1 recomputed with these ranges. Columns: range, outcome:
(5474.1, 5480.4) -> 4.74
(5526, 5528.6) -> 5.13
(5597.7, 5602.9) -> 4.71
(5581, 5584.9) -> 5.12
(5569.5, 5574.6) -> 4.94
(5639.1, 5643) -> 5.49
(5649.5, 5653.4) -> 5.44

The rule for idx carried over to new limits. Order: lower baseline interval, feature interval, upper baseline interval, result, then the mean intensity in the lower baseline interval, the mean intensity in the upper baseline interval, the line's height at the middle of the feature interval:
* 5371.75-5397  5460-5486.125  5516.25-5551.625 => 0.6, 4.64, 5.13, 4.93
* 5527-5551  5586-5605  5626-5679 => 2.1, 5.1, 5.39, 5.24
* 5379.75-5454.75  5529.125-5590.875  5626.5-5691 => 0.5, 4.63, 5.38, 5.08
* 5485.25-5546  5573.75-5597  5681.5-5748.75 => 1.5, 4.98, 5.5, 5.16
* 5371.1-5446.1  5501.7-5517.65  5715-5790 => 0.6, 4.62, 5.67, 4.93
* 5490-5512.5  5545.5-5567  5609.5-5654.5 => -0.4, 4.92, 5.31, 5.08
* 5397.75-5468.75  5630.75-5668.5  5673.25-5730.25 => -0.6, 4.64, 5.44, 5.28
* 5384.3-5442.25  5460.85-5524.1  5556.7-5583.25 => -1.0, 4.59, 5.01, 4.8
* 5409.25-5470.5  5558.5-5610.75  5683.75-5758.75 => 2.1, 4.72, 5.53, 5.13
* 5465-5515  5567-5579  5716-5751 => 0.5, 4.85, 5.66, 5.13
